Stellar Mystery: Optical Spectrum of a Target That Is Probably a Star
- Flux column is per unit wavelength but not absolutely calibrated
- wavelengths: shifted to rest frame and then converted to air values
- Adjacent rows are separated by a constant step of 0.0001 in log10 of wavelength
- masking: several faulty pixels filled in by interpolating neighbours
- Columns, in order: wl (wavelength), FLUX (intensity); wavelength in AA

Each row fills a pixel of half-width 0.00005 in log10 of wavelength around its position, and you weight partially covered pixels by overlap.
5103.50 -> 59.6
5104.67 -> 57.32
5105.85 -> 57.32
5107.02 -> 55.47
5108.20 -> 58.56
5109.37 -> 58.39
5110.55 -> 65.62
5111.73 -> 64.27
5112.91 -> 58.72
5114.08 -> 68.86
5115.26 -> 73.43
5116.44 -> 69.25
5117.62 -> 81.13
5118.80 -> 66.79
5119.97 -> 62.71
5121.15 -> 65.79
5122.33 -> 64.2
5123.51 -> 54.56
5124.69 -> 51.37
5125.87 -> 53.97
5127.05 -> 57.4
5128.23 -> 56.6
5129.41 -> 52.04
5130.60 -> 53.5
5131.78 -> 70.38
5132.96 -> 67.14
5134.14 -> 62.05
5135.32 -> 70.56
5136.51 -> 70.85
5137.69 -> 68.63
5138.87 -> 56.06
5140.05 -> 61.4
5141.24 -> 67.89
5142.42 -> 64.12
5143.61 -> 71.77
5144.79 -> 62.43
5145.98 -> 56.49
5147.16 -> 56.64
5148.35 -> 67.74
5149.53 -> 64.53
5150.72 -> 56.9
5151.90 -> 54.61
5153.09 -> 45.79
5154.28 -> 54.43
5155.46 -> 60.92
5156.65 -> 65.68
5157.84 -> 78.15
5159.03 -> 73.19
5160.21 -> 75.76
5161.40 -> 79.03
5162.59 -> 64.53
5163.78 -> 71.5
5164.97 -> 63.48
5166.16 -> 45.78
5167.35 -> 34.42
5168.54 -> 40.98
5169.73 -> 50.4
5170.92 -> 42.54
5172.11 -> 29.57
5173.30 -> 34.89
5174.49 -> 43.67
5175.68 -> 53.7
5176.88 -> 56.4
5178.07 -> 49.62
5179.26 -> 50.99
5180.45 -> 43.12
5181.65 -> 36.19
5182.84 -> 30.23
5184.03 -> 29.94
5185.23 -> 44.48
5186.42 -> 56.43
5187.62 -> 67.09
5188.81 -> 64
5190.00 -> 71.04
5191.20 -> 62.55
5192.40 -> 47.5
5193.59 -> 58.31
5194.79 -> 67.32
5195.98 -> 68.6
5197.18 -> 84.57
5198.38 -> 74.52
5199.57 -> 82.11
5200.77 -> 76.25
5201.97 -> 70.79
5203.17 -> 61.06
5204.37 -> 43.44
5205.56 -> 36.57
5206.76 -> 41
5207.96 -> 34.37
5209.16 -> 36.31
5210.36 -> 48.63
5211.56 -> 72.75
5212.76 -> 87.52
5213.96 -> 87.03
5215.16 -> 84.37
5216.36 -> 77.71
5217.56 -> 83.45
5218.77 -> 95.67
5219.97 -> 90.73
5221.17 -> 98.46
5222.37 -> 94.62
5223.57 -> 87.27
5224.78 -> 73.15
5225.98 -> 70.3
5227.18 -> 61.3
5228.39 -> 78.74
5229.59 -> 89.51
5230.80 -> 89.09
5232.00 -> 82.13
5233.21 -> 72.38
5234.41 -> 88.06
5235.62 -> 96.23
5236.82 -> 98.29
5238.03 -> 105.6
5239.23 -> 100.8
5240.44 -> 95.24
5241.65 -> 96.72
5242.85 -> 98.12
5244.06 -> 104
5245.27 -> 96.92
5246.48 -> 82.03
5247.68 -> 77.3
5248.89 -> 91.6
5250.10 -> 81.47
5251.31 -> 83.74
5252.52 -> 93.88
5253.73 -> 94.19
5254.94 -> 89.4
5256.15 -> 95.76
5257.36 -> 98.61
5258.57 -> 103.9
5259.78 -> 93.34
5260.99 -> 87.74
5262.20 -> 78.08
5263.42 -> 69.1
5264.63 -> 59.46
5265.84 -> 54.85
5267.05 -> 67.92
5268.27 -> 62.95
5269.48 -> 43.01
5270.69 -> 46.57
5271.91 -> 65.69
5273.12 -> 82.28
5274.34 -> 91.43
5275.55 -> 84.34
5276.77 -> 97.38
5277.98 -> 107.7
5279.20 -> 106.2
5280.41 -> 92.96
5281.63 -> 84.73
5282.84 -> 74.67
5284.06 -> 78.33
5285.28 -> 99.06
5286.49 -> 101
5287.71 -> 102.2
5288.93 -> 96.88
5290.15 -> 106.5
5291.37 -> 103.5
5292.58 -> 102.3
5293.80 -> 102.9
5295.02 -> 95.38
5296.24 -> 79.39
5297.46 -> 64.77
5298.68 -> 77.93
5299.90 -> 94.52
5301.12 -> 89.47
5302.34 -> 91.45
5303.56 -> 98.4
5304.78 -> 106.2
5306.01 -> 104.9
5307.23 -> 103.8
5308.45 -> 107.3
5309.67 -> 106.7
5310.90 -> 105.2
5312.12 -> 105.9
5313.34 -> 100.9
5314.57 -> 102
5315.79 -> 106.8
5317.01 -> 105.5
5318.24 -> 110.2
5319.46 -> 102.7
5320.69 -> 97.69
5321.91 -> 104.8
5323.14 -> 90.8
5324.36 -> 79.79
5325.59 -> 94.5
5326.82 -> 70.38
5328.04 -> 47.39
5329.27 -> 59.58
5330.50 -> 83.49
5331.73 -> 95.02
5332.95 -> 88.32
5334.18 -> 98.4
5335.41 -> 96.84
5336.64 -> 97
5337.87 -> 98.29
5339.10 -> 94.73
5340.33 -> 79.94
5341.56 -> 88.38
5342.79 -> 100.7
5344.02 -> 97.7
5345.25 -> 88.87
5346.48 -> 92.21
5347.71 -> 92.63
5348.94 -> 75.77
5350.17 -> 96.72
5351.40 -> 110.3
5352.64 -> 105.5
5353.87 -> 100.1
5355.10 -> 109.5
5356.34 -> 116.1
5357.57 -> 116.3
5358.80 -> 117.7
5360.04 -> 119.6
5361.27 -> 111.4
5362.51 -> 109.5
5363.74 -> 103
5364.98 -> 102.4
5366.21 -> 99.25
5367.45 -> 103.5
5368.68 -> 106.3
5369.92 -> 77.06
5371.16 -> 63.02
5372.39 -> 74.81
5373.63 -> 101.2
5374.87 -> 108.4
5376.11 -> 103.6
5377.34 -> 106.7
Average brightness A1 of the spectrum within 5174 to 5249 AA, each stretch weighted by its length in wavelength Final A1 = 71.4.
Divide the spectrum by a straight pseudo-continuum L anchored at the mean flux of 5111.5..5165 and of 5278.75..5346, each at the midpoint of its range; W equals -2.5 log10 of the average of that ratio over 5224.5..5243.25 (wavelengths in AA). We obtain -0.09 mag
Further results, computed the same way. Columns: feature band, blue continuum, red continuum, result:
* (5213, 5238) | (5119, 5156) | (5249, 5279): -0.14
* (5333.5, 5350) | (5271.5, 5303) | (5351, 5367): 0.14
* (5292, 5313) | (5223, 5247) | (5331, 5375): -0.03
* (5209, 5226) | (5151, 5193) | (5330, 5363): -0.22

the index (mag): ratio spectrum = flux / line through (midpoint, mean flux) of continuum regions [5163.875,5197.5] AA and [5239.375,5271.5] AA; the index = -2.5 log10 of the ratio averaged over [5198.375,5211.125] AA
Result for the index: 0.12 mag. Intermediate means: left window 51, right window 82.7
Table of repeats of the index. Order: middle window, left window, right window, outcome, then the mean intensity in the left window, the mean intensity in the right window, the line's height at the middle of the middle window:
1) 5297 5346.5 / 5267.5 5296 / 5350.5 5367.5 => 0.06 mag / 88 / 109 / 98.8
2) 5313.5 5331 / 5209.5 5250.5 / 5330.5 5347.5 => 0.02 mag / 86.1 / 93.2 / 92.1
